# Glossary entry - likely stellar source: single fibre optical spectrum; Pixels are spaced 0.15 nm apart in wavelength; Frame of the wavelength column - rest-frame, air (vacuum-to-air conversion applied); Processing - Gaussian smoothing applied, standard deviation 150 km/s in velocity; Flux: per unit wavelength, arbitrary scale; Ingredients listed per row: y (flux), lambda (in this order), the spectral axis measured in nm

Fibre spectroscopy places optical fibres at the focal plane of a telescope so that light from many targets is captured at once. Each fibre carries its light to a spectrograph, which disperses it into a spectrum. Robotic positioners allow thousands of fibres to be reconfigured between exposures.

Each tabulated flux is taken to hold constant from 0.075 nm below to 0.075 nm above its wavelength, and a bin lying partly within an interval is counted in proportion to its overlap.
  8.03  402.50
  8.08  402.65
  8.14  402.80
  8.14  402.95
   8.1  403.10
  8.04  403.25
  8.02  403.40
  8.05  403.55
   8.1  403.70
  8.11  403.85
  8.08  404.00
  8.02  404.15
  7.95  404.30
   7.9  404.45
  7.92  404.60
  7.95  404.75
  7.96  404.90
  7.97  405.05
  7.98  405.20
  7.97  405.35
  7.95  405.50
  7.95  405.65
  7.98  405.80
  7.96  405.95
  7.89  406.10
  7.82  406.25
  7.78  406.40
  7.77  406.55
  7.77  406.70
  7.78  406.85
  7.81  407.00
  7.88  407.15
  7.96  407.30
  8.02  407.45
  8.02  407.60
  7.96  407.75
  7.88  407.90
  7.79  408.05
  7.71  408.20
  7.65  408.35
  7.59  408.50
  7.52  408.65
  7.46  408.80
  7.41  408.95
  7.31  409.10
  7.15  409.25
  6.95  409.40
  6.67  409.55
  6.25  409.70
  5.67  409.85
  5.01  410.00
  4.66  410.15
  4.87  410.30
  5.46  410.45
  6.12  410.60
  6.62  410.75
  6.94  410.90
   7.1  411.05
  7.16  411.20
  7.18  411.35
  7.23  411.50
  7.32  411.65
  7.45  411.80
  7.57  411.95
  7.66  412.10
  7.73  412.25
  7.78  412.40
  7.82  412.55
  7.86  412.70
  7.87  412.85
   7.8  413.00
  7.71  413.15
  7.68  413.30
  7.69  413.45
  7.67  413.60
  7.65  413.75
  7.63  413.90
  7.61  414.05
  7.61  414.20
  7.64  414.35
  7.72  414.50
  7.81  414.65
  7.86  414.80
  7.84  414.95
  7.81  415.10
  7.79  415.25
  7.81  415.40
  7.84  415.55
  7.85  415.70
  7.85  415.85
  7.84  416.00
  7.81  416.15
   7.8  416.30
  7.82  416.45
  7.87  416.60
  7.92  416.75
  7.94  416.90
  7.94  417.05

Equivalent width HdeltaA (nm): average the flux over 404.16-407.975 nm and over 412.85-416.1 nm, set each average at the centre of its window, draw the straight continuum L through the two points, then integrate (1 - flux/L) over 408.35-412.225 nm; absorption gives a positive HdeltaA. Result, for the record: 0.53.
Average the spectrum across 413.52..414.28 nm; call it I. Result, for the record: 7.63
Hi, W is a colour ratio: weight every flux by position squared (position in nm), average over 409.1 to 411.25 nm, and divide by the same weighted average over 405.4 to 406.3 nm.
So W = 0.80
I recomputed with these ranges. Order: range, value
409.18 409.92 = 6.54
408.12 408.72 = 7.62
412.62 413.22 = 7.81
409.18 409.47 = 7.05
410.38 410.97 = 6.29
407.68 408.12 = 7.88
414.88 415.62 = 7.82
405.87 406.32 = 7.89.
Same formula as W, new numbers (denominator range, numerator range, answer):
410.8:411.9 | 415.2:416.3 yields 1.11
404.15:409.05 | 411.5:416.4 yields 1.02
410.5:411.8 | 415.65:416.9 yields 1.16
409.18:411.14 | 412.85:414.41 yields 1.28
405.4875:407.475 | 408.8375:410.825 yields 0.80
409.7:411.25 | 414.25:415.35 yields 1.33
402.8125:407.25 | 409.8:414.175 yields 0.92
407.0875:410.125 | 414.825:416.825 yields 1.12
